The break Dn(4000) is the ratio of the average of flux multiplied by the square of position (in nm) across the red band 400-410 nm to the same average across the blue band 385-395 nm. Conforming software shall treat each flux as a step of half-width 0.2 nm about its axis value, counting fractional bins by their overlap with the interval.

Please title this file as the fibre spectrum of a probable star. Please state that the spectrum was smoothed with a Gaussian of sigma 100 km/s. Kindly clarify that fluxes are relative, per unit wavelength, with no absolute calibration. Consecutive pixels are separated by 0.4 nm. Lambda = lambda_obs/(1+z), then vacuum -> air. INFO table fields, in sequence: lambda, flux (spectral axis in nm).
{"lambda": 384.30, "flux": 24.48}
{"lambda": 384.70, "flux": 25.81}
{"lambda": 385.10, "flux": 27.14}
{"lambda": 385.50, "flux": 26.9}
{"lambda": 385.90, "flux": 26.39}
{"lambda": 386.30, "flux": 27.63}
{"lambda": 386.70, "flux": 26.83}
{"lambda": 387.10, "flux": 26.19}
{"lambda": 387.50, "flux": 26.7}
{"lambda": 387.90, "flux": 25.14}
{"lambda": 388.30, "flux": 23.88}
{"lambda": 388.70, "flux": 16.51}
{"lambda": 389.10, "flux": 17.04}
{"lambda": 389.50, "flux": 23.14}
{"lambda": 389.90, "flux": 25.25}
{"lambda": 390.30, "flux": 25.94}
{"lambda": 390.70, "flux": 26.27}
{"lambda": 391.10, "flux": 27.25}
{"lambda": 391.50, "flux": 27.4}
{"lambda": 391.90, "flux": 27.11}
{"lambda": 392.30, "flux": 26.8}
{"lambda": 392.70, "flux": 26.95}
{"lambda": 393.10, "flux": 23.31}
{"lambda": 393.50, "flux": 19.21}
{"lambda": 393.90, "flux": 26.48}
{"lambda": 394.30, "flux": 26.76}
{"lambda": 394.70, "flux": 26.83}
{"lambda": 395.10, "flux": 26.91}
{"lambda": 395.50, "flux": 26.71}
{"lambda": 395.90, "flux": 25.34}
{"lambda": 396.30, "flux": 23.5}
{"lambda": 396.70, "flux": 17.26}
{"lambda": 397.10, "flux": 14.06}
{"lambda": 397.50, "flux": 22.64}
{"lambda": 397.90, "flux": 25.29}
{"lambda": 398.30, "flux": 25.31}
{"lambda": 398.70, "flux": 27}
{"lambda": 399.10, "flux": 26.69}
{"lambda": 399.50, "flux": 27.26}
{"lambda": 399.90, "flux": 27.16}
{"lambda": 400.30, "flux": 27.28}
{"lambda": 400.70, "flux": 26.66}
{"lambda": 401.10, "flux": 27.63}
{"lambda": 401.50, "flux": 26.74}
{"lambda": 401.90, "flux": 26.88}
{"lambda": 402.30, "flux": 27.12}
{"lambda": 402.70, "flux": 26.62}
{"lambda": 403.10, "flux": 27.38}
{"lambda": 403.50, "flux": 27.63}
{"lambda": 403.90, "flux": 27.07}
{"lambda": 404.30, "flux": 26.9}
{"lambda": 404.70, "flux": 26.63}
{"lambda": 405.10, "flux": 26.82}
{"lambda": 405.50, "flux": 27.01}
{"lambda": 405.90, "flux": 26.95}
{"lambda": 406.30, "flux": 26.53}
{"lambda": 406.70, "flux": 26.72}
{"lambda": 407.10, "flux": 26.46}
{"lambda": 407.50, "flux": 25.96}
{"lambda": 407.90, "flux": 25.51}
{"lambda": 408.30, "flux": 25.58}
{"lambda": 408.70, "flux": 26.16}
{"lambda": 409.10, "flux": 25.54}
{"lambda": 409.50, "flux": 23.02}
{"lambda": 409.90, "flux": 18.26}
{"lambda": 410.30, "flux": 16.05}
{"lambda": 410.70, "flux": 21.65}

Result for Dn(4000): 1.13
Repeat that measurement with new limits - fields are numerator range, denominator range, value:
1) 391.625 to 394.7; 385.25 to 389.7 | 1.08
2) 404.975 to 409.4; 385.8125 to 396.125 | 1.13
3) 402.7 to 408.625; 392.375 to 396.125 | 1.11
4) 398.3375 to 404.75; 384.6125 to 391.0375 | 1.17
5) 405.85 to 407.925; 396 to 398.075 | 1.34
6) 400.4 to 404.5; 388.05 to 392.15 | 1.20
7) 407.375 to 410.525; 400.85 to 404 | 0.88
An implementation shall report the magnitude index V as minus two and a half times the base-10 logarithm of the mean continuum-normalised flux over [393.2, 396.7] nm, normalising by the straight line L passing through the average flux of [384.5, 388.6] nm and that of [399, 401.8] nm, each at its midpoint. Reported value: 0.08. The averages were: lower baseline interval 26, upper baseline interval 27.1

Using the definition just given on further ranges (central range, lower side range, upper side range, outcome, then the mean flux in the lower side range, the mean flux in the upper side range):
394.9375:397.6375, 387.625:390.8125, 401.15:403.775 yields 0.129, 22.9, 27.1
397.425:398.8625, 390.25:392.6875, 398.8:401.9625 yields 0.074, 26.9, 27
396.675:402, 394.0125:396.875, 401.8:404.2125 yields 0.043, 24.9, 27.1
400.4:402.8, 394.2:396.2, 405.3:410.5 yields -0.062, 26.3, 24.6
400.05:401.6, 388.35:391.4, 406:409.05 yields -0.086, 23.2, 26.1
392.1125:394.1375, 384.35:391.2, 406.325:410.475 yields 0.005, 24.9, 24.1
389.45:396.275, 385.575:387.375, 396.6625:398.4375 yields -0.101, 26.8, 21.1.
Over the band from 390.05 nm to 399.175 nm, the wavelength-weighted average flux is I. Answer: 24.8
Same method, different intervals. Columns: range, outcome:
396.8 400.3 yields 24.4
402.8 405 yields 27.1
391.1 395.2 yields 25.8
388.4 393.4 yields 24.3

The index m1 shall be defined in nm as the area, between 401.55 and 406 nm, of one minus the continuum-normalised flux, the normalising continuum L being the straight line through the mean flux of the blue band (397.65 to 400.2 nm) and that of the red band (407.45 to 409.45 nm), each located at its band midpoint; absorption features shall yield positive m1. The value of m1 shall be -0.18 nm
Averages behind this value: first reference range 26.4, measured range 27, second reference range 25.5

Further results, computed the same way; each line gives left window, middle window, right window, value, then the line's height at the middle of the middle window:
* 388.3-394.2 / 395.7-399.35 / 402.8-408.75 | 0.32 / 25.3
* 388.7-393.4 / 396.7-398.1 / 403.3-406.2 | 0.30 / 25.7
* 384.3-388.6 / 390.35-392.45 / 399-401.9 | -0.04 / 26.3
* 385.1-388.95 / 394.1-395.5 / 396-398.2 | -0.31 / 21.9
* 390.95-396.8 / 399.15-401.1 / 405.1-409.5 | -0.11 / 25.7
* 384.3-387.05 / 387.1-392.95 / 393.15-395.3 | 0.25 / 25.8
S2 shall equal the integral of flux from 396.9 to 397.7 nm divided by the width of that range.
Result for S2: 18.4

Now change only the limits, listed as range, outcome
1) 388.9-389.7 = 20.1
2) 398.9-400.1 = 27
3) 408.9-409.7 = 24.3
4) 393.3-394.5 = 24.2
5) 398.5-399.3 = 26.8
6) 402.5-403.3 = 27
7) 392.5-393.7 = 23.2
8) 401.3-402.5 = 26.9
